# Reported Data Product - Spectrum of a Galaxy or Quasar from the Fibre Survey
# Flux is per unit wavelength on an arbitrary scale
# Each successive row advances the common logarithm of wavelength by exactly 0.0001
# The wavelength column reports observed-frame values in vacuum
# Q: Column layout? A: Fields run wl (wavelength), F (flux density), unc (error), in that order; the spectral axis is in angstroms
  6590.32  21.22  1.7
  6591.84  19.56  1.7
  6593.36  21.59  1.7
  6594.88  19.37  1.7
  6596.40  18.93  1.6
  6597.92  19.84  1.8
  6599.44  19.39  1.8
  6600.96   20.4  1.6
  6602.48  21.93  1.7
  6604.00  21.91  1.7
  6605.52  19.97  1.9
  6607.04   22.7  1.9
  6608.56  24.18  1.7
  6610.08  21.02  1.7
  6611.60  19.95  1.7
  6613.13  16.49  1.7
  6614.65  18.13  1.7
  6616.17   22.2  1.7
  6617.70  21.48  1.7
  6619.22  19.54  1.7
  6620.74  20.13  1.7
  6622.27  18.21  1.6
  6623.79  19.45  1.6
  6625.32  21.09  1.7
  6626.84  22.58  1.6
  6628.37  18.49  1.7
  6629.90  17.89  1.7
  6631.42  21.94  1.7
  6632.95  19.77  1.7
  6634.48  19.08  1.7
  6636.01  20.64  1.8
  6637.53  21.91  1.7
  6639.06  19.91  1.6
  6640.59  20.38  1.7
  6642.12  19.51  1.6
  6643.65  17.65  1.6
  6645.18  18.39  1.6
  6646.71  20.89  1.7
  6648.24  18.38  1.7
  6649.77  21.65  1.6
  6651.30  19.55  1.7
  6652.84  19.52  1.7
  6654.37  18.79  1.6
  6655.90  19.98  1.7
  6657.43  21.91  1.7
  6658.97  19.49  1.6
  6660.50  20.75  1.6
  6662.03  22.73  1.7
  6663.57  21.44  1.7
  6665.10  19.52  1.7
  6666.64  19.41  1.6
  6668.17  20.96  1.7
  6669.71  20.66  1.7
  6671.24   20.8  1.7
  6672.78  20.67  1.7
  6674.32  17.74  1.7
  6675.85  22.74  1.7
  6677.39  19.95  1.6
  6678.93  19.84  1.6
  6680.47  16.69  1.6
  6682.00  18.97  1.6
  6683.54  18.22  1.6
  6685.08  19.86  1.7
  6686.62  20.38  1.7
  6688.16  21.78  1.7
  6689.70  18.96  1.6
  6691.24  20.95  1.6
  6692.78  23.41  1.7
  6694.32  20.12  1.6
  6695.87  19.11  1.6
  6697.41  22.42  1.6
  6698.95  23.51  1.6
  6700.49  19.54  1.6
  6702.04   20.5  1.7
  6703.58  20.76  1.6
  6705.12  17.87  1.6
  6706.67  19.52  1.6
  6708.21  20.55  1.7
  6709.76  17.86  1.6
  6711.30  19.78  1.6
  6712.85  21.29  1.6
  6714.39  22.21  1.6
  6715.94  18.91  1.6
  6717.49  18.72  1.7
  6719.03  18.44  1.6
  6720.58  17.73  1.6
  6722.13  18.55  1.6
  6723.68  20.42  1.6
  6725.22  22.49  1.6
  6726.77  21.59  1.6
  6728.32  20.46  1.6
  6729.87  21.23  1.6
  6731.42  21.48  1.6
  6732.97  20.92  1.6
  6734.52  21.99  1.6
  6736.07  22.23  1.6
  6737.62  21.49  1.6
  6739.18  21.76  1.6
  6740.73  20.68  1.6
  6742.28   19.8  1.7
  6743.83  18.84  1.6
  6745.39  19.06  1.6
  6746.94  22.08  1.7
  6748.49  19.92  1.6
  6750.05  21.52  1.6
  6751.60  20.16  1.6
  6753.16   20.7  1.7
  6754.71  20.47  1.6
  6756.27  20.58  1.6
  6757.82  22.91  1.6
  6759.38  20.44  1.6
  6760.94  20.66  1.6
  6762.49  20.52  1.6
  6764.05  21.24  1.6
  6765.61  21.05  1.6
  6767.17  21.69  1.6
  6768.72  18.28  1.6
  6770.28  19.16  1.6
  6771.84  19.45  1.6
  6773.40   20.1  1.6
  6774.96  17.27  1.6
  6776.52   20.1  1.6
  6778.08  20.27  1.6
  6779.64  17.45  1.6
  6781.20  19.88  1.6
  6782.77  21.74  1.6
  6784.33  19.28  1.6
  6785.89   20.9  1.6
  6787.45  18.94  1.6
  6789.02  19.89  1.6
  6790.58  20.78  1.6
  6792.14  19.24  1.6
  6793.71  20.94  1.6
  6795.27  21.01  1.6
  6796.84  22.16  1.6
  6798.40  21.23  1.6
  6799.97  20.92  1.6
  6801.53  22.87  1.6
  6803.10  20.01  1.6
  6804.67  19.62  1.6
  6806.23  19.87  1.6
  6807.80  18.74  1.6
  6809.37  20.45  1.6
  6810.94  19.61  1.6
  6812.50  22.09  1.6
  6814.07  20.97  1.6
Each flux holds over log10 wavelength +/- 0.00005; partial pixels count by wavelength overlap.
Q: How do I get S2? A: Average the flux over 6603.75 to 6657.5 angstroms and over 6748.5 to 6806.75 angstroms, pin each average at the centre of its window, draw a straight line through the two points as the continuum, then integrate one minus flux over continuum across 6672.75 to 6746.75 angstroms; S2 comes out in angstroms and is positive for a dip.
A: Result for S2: -0.1 angstroms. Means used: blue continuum 20.1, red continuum 20.4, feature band 20.3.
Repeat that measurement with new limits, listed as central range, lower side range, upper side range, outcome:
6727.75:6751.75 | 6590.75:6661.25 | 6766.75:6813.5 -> -0.88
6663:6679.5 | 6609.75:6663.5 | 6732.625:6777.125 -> -0.15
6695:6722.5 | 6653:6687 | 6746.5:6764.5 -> 0.77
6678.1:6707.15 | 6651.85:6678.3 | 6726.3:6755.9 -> 0.61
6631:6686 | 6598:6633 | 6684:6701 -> 1.78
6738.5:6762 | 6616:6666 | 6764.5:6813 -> -0.56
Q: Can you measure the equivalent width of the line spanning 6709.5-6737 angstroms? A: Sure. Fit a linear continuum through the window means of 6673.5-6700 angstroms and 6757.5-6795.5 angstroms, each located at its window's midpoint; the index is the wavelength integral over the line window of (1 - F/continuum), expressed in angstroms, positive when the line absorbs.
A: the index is -0.3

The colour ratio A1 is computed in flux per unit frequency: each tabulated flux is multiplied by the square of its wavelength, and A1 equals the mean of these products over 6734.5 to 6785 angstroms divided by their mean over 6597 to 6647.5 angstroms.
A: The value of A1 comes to 1.05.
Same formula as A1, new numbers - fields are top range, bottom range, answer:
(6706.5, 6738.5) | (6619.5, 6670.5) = 1.04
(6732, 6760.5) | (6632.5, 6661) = 1.08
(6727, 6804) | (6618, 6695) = 1.06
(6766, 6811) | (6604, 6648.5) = 1.05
